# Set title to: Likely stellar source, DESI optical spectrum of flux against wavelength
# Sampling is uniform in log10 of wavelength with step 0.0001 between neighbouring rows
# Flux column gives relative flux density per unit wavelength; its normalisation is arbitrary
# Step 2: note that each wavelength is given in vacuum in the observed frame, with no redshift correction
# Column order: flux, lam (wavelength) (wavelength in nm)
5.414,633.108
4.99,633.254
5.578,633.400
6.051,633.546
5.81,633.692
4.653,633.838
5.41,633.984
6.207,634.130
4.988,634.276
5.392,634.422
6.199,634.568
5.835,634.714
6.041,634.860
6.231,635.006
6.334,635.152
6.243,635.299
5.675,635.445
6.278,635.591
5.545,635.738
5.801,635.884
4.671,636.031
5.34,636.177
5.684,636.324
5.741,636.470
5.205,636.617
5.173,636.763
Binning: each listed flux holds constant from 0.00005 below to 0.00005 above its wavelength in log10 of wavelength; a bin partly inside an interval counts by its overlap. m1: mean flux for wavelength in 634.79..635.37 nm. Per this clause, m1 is 6.21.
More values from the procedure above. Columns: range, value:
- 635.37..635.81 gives 5.84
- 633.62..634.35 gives 5.41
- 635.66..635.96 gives 5.66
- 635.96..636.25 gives 5.02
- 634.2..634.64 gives 5.53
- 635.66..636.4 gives 5.41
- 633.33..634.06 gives 5.5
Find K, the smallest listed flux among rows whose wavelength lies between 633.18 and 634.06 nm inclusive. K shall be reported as 4.653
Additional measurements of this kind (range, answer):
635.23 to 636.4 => 4.671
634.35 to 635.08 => 5.392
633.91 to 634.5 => 4.988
